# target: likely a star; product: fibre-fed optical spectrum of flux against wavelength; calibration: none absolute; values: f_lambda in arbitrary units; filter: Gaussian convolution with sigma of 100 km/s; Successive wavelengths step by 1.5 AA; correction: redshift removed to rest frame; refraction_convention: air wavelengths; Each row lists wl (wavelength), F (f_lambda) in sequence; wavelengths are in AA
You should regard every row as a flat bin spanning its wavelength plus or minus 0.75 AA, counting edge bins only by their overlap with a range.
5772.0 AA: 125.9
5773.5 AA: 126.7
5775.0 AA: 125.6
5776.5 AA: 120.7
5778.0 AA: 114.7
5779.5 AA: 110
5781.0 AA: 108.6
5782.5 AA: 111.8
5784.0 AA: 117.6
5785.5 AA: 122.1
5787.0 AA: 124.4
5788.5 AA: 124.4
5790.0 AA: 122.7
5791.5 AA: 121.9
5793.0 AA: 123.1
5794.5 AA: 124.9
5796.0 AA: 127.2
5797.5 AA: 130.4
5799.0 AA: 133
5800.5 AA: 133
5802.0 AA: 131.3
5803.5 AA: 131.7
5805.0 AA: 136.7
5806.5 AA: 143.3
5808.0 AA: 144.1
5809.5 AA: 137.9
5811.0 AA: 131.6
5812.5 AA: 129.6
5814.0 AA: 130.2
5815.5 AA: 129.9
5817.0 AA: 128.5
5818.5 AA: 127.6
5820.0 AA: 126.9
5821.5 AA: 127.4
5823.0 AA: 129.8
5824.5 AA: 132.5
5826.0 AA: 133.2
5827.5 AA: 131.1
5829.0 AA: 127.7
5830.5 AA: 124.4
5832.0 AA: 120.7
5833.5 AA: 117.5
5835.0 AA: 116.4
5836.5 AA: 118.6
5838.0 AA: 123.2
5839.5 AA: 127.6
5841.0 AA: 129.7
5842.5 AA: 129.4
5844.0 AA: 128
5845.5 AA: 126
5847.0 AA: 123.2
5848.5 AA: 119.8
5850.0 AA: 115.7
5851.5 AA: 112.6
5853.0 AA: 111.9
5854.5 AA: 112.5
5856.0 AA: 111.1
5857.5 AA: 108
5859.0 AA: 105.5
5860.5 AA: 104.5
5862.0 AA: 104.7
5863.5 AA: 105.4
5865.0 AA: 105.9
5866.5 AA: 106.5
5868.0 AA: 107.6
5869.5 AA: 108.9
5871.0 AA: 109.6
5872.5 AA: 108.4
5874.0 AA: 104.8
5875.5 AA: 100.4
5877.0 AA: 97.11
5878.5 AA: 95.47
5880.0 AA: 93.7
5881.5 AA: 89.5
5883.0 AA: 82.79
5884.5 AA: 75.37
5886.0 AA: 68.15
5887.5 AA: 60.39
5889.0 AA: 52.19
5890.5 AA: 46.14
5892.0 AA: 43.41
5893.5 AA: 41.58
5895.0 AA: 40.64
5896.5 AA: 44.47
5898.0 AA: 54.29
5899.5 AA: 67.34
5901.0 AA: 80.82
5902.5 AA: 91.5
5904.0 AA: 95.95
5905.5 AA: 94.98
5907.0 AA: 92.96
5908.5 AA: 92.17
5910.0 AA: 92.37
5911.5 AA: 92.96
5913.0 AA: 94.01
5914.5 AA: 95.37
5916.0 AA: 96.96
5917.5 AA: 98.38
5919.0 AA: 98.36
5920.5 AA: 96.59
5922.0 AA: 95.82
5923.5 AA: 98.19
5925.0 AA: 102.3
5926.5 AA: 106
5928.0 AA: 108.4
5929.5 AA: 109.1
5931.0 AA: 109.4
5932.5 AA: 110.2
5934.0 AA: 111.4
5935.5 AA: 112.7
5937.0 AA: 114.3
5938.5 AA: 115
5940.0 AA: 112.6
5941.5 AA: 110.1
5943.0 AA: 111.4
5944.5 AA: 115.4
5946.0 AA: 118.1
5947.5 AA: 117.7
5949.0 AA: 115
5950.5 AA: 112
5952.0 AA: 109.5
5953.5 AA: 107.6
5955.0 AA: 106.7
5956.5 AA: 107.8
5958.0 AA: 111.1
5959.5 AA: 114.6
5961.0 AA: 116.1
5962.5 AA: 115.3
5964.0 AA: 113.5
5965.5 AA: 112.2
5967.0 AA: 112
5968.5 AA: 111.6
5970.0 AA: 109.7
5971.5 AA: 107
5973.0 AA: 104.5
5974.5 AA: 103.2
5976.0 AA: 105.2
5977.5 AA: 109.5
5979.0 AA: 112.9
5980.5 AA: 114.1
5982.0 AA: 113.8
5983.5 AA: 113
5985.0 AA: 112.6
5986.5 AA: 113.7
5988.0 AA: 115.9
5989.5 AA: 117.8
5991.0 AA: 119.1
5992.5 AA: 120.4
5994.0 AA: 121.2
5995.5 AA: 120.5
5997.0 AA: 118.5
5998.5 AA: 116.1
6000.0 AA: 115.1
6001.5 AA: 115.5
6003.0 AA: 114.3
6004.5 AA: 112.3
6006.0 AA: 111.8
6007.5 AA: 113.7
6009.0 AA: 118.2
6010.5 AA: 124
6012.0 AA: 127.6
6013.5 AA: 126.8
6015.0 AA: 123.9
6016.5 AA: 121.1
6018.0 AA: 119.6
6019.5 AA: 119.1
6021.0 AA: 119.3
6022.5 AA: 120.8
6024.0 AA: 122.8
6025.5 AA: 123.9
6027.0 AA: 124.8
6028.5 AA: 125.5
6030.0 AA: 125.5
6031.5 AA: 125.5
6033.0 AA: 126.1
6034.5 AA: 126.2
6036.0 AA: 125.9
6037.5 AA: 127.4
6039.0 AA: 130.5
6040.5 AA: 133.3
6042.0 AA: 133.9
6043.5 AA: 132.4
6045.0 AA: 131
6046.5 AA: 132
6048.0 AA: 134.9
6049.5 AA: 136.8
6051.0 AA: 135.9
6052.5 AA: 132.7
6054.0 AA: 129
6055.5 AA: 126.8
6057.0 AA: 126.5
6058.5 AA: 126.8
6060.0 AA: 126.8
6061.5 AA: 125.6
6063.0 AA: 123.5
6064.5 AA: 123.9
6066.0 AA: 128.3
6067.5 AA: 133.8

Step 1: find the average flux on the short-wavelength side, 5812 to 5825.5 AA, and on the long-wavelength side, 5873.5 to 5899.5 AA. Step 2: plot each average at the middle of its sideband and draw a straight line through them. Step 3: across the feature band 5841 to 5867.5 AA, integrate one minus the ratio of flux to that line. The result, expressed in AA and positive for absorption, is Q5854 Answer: -4.3 AA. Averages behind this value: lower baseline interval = 129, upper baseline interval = 69.6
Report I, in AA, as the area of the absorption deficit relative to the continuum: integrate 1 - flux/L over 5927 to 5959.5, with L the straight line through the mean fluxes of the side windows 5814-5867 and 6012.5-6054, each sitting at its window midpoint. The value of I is 3.2 AA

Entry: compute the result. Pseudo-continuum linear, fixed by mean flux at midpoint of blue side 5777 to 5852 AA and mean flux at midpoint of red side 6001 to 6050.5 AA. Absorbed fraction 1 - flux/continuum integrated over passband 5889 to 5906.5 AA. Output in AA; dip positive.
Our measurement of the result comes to 8.6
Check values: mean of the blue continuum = 126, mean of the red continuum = 125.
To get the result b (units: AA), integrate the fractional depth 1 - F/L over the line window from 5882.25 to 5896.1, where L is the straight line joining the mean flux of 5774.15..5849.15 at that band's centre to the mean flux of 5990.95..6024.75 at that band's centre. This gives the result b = 7.5 AA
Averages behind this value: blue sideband 126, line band 56.4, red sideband 119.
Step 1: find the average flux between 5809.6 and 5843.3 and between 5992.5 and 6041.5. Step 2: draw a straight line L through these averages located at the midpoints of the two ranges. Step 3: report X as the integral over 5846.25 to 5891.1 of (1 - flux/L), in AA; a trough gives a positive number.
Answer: 9.8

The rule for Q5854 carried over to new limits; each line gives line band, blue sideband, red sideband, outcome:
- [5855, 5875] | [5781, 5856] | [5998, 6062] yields 3.0 AA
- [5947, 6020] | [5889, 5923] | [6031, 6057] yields -4.7 AA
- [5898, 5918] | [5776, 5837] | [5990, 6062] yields 5.7 AA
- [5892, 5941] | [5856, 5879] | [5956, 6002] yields 7.6 AA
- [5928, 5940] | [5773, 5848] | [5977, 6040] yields 1.0 AA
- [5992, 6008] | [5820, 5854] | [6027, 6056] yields 1.5 AA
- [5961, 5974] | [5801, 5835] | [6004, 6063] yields 1.7 AA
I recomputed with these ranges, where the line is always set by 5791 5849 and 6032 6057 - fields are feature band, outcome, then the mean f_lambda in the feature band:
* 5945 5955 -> 1.30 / 113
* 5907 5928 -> 5.24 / 97.2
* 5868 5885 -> 4.13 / 97.7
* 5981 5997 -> 1.64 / 117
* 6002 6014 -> 1.11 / 118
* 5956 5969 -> 1.71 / 113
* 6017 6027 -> 0.71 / 121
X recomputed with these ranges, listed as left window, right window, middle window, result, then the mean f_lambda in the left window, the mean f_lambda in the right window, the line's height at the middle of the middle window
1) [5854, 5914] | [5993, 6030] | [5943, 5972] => -1.73 AA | 87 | 120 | 106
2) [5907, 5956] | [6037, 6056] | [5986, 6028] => 1.29 AA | 106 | 132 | 123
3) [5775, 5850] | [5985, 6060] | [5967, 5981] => 1.75 AA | 126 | 124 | 124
